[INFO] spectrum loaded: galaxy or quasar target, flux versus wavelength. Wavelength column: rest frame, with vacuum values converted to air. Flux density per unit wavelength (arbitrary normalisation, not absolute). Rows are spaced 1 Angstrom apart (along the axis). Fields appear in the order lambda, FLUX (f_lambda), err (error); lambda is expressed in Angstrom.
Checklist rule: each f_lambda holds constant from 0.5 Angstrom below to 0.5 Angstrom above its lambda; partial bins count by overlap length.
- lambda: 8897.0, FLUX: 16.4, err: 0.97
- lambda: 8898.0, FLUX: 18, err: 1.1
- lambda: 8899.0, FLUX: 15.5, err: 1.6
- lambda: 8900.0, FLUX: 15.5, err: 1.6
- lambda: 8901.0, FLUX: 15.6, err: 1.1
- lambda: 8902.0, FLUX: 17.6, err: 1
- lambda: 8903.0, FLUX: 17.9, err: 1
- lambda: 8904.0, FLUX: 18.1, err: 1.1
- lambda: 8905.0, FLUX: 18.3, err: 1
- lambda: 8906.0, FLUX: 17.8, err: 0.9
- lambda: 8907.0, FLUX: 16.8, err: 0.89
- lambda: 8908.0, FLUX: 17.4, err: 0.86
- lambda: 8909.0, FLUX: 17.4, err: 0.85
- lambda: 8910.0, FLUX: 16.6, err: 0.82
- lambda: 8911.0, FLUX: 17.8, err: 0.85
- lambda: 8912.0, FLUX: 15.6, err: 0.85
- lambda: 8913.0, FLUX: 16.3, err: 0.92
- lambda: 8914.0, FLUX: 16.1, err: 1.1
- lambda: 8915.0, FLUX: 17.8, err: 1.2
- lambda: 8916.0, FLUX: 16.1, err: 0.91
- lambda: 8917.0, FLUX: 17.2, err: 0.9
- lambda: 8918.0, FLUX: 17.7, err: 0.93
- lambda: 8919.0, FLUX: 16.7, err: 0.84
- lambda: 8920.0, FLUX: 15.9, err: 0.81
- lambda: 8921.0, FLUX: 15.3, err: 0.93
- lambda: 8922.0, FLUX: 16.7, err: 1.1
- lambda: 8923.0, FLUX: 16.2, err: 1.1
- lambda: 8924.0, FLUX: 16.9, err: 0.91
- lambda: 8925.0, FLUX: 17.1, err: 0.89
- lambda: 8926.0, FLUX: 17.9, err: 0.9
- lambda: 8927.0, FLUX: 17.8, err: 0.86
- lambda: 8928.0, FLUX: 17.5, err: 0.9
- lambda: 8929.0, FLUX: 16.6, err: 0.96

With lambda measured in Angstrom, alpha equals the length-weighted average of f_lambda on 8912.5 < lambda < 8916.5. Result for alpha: 16.6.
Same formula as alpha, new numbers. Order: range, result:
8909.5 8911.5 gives 17.2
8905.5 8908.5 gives 17.3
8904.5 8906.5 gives 18.1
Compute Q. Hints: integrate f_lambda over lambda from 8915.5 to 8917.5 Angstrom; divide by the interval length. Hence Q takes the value 16.6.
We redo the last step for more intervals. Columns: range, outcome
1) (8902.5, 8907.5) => 17.8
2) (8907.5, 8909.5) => 17.4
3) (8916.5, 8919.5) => 17.2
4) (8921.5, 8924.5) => 16.6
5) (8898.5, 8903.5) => 16.4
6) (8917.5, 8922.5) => 16.5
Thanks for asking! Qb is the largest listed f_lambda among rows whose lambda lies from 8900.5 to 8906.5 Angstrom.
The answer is 18.3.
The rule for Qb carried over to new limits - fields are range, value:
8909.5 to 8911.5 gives 17.8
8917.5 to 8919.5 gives 17.7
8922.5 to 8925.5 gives 17.1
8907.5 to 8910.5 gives 17.4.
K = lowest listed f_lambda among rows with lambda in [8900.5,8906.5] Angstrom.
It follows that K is 15.6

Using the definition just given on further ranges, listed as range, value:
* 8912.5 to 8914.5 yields 16.1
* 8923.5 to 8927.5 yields 16.9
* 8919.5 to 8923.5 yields 15.3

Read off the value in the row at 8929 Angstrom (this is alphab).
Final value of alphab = 16.6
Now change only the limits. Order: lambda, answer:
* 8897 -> 16.4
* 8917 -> 17.2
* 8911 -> 17.8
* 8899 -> 15.5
